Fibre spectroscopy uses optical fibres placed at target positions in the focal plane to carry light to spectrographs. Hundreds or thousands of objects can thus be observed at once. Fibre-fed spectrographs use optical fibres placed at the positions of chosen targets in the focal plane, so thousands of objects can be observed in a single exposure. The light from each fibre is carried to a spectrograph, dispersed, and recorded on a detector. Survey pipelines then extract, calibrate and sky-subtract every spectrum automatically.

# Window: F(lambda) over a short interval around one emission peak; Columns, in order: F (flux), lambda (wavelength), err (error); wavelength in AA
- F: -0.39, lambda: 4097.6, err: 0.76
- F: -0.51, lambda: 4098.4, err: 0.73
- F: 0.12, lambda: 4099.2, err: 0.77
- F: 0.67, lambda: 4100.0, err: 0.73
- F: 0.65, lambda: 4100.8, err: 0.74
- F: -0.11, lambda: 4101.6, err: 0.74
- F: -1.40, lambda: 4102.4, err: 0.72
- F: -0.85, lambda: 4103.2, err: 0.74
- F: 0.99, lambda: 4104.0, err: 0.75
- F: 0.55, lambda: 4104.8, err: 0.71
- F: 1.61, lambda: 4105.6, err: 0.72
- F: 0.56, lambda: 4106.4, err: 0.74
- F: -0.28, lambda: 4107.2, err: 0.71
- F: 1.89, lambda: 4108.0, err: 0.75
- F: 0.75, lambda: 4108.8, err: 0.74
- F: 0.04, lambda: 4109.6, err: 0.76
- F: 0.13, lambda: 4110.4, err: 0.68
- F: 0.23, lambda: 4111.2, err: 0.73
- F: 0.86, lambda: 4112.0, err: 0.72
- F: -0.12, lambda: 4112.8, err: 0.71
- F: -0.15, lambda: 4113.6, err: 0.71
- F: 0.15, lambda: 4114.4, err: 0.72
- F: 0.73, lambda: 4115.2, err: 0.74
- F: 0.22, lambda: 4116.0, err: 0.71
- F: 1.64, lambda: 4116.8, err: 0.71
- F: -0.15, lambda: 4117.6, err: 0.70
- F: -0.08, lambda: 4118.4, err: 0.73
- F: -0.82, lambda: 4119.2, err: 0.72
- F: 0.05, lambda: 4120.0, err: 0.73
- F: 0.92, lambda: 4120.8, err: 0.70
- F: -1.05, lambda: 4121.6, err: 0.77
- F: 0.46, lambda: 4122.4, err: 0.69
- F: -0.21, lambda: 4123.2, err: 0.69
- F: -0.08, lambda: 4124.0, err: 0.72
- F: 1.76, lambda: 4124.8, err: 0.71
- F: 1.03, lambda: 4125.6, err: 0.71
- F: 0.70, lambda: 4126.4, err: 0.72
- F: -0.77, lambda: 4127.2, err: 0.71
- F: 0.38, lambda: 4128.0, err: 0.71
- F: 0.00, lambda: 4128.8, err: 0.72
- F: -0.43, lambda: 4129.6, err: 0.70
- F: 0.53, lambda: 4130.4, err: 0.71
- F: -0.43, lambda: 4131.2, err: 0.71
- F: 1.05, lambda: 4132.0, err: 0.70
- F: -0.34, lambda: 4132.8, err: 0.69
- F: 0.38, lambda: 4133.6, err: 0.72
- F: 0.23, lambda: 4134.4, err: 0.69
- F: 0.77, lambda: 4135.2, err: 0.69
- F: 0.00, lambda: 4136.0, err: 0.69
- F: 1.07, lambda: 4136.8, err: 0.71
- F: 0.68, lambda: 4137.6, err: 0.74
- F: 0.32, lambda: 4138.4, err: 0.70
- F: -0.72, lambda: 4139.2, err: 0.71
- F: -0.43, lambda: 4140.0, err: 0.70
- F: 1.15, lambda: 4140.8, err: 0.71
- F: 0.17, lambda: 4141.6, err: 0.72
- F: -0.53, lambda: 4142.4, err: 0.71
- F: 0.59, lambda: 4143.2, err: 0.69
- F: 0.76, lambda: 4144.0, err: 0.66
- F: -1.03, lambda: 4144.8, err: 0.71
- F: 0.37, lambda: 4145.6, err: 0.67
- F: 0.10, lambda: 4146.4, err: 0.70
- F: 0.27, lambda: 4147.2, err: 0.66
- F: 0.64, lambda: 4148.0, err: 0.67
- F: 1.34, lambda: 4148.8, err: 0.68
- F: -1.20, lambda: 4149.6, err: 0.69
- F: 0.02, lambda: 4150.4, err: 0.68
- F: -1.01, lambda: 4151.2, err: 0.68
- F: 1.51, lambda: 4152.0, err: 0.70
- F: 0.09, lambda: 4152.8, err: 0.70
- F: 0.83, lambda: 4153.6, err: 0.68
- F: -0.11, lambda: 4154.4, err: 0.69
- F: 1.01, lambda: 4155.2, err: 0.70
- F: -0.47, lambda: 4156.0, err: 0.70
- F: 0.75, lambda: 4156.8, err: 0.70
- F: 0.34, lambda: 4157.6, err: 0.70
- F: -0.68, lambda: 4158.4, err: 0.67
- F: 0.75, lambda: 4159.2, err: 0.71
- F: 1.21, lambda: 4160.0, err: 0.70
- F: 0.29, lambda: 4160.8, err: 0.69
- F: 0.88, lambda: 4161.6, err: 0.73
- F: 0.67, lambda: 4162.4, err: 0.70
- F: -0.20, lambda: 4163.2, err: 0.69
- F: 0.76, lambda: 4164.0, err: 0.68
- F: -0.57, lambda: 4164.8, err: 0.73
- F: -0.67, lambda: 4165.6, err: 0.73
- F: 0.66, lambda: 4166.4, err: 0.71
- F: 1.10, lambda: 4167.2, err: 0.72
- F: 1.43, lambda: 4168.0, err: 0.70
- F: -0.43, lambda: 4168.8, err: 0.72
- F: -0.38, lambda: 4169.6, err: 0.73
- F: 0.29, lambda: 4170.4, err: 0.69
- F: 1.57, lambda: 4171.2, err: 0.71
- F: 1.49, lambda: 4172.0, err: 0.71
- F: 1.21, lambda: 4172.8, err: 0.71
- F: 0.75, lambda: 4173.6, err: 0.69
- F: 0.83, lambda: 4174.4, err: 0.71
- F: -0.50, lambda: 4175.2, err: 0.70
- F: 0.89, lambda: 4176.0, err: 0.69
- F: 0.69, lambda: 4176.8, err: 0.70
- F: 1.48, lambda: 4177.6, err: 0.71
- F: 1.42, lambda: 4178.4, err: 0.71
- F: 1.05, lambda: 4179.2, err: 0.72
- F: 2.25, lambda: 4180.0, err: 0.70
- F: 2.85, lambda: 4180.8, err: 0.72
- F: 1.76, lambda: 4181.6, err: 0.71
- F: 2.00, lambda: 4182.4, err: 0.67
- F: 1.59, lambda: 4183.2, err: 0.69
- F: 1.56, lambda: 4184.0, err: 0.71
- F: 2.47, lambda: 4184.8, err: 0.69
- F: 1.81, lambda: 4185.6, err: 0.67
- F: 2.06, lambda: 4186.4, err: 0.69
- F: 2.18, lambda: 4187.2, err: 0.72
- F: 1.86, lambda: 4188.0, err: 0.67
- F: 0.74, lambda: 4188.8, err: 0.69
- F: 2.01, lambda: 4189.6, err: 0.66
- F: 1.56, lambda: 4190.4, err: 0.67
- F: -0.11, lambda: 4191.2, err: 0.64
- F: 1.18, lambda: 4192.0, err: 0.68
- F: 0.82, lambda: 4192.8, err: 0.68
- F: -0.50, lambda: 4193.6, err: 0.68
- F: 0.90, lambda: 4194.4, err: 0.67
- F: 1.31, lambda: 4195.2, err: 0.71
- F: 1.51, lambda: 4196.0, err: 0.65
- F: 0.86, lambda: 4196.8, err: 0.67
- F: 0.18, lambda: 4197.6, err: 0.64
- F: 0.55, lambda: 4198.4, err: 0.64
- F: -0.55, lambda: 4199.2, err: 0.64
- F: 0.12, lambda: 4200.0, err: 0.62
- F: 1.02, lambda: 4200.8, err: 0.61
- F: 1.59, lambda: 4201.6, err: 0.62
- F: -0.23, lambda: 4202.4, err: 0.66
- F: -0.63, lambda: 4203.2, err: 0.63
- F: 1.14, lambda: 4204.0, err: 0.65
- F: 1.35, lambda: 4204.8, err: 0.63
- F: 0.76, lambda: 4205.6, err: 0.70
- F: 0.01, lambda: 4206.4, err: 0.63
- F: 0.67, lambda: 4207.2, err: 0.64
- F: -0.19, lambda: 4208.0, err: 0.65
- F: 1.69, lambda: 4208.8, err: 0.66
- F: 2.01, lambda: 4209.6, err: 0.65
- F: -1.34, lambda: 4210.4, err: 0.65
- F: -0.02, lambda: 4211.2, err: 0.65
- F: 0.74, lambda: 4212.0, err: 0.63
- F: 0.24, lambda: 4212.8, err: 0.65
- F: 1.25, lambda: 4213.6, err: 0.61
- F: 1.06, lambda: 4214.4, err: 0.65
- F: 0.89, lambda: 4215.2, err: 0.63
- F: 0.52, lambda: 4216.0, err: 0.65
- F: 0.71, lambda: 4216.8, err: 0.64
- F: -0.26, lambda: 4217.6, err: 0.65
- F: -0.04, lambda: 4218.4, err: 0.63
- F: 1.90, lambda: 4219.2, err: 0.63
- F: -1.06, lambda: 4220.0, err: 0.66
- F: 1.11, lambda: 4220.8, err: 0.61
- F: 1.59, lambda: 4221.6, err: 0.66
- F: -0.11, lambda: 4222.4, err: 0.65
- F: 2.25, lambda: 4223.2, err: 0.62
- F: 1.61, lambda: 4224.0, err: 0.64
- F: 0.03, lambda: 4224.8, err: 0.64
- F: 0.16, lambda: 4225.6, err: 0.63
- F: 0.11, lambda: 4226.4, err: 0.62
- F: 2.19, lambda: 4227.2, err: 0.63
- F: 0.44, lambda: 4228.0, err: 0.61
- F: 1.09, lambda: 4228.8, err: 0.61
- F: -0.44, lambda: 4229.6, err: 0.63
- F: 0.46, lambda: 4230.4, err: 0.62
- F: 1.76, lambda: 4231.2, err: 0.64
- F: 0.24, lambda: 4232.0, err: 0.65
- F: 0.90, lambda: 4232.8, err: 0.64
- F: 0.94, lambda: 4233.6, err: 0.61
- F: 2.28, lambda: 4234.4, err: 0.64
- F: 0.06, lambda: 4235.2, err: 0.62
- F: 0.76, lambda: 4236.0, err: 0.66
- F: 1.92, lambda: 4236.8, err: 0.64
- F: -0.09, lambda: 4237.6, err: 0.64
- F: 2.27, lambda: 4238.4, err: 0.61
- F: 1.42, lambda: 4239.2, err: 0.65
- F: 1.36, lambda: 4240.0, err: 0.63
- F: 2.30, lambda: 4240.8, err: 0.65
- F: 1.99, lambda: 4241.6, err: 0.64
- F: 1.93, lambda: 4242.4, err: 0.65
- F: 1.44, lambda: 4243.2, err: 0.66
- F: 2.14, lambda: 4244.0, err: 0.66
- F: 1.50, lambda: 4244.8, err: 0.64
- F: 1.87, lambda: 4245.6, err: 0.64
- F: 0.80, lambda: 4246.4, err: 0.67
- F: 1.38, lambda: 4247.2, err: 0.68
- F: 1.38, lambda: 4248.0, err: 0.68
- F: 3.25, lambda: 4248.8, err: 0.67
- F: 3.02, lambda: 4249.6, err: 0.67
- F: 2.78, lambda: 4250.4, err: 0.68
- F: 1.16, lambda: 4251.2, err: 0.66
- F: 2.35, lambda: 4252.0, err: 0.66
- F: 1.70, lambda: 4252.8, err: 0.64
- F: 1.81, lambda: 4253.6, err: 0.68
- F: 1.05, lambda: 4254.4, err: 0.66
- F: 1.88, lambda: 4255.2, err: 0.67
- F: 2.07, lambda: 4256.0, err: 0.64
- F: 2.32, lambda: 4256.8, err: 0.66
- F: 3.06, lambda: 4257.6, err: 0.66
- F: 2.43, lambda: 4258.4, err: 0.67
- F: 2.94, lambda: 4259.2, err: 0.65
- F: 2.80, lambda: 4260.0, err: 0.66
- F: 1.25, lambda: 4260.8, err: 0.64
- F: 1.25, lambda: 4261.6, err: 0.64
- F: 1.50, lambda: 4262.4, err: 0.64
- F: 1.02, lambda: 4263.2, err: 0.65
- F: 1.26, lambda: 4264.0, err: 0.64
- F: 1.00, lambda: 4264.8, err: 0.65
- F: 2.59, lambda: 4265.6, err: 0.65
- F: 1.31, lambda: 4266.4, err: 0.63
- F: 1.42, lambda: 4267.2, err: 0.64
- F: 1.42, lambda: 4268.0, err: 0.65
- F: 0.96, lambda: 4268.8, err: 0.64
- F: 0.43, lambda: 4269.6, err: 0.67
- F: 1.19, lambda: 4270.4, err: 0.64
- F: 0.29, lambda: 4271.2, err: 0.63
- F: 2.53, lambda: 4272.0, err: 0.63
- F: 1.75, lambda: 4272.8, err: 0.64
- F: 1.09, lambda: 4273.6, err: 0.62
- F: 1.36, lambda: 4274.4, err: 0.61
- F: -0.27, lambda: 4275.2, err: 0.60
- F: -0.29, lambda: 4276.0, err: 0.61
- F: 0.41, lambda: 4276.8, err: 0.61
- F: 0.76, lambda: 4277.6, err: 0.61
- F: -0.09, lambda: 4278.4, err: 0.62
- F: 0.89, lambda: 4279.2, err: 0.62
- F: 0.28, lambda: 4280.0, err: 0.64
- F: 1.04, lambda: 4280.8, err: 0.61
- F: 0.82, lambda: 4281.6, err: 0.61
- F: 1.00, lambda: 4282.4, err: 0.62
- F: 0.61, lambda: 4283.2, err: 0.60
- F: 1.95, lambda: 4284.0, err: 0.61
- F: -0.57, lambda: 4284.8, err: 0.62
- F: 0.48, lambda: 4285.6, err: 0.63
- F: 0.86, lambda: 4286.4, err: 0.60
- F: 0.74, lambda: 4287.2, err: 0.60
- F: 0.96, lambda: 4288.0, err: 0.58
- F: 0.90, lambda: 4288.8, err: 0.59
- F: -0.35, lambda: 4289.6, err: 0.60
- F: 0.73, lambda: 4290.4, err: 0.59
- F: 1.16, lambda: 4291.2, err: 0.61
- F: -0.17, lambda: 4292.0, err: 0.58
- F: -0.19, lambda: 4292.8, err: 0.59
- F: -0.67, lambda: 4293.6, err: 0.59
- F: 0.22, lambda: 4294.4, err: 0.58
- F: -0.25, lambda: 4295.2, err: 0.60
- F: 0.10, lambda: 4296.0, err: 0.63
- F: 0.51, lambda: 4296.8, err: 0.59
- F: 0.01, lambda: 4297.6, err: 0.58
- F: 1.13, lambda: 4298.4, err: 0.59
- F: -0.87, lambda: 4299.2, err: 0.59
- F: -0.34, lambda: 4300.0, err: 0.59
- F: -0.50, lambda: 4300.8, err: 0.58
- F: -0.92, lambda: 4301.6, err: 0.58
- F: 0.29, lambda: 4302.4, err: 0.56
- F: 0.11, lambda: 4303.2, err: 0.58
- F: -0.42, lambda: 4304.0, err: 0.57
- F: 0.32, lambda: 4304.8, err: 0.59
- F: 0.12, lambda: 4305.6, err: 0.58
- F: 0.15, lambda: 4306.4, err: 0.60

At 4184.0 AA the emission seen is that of Ly-alpha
